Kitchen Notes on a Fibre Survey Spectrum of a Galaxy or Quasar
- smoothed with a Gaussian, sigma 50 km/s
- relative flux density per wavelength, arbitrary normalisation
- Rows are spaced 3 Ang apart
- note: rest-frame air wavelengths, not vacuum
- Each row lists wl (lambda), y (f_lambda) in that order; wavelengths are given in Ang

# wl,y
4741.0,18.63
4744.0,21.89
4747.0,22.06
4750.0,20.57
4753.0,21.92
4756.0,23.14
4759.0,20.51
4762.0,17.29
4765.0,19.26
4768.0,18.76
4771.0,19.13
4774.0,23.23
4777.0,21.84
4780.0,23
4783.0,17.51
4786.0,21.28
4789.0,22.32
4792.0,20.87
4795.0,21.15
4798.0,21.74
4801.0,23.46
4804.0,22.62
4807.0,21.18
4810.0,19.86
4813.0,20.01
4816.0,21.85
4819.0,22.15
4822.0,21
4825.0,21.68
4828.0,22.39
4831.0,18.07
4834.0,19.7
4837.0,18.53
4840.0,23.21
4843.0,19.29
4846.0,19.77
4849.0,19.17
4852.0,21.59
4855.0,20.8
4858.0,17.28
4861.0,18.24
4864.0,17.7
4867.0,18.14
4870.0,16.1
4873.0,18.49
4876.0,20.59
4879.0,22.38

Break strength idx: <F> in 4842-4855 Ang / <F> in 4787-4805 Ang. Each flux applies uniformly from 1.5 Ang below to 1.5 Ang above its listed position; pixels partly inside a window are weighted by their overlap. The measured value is 0.9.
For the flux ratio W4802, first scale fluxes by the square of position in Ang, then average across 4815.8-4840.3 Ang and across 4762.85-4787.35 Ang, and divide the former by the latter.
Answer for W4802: 1.04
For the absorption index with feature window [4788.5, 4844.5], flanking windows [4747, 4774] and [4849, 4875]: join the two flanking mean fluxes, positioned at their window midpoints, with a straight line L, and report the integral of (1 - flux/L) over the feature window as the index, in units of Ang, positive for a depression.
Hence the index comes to -4.9 Ang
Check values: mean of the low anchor 20.4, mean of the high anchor 18.6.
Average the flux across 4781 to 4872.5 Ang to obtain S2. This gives 20.3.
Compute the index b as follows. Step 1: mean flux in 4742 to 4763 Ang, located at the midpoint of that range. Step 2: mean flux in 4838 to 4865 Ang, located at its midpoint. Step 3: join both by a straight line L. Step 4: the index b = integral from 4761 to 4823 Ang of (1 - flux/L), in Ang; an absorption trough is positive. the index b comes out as -1.33 Ang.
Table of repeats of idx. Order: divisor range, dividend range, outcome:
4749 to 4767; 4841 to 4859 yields 0.97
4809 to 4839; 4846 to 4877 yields 0.91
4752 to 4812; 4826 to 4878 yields 0.92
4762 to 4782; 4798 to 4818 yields 1.05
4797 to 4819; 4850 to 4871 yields 0.86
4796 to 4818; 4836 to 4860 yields 0.93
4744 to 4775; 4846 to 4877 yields 0.91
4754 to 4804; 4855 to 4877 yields 0.87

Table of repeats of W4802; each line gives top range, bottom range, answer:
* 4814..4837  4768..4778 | 1.01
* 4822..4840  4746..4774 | 1.03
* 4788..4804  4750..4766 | 1.09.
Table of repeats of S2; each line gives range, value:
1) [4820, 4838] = 20.3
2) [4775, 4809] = 21.5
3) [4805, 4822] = 21.1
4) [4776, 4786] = 20.8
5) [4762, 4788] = 20.4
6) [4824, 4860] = 20.1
